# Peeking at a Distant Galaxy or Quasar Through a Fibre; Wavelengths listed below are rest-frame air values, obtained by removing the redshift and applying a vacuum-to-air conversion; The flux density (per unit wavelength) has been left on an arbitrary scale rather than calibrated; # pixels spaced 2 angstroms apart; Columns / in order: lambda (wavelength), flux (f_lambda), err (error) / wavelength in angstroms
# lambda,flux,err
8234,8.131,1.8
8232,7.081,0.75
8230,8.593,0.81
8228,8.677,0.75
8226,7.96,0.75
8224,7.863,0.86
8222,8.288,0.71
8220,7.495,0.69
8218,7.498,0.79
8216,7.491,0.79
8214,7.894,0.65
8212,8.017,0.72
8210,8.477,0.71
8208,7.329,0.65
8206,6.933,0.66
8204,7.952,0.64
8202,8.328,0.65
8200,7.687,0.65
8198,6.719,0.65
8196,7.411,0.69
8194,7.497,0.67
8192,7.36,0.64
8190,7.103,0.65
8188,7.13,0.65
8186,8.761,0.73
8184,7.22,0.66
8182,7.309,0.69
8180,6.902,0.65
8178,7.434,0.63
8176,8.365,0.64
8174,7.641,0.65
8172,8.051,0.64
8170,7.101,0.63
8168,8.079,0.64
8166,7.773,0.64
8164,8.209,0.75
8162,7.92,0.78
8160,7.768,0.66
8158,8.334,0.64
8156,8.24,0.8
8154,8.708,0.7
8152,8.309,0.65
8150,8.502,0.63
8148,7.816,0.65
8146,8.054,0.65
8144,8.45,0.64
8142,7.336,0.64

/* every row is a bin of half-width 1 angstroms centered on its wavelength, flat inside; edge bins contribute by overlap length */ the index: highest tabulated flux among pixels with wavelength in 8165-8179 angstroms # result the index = 8.365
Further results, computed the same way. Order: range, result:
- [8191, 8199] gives 7.497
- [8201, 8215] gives 8.477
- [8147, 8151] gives 8.502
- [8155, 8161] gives 8.334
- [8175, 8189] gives 8.761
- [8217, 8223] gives 8.288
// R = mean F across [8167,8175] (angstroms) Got 7.72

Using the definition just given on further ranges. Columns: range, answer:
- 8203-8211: 7.67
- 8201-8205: 8.14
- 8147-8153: 8.21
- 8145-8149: 7.94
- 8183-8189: 7.7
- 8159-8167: 7.92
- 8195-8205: 7.62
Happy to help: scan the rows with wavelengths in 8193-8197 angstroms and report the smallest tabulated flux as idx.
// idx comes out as 7.411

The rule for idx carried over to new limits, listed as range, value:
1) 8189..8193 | 7.103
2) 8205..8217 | 6.933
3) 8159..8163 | 7.768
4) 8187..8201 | 6.719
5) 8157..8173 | 7.101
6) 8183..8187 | 7.22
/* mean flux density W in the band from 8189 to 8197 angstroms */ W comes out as 7.34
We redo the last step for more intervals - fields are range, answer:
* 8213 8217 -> 7.69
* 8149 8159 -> 8.42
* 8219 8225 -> 7.88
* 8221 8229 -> 8.2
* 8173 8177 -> 8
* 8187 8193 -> 7.2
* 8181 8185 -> 7.26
